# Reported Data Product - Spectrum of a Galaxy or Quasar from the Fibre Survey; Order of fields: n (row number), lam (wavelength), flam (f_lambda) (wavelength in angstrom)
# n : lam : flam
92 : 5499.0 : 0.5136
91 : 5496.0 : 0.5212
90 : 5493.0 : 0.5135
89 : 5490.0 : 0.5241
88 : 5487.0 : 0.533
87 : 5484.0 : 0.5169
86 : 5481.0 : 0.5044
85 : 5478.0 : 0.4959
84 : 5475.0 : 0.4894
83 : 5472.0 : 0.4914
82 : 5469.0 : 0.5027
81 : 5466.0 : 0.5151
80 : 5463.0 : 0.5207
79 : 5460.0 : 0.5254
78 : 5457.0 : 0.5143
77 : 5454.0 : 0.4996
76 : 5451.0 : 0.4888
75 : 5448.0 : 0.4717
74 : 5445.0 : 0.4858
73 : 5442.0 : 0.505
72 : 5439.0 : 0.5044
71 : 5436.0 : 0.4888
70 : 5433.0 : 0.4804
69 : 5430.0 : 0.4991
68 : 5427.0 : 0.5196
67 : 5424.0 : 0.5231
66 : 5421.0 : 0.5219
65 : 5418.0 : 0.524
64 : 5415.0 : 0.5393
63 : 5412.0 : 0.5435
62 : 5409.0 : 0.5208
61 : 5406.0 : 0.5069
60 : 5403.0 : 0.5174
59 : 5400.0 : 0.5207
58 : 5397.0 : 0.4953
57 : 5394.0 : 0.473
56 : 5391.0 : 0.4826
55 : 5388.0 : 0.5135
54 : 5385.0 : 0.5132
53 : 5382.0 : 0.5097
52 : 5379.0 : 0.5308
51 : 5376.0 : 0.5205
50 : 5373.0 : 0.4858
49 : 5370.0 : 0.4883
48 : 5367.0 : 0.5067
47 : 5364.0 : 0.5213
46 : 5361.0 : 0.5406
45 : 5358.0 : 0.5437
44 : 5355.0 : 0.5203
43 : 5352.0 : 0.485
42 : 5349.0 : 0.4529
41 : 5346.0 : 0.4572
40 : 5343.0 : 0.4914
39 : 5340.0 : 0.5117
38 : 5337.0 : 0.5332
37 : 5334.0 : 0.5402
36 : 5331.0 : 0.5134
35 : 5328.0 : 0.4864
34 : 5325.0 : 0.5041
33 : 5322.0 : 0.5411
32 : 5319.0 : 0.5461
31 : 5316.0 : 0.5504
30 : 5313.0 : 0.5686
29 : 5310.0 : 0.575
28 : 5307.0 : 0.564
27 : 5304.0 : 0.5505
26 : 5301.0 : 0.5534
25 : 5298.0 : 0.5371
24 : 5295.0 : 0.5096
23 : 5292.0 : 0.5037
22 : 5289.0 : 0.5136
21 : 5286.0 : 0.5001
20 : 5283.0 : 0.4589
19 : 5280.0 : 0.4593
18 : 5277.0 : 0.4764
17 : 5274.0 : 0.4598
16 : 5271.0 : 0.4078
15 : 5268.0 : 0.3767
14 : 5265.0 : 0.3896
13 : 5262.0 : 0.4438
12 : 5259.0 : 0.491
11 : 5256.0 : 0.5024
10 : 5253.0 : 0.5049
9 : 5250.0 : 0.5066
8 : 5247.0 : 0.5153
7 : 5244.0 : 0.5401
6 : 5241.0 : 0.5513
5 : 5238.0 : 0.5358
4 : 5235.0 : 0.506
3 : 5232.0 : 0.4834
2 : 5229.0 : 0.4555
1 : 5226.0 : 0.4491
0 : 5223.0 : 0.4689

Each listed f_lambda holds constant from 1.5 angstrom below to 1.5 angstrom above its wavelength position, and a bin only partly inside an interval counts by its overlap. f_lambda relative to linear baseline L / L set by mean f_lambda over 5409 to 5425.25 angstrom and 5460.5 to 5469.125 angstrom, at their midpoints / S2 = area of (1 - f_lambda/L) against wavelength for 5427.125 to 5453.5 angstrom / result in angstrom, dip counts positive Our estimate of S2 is 1.5 angstrom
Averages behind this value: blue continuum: 0.53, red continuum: 0.516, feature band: 0.492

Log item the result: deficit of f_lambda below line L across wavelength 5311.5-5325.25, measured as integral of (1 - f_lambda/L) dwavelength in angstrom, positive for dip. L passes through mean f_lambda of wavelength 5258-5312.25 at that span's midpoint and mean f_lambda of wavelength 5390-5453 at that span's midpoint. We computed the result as -1.5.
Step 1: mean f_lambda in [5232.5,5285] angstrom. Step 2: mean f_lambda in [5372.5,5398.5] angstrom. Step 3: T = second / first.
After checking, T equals 1.05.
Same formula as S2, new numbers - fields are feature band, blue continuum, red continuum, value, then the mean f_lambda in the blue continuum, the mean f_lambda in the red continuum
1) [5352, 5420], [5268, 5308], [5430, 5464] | -2.3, 0.494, 0.498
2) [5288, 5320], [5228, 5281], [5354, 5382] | -3.1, 0.478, 0.517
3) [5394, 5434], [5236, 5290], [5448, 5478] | -1.4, 0.48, 0.503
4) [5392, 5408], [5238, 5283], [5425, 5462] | -0.3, 0.475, 0.499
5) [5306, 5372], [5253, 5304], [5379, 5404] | -3.7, 0.477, 0.505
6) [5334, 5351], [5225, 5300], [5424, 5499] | 0.0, 0.484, 0.505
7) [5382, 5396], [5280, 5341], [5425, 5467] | 0.4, 0.526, 0.501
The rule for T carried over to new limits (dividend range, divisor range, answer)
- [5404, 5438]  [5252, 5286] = 1.14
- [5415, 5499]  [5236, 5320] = 1.01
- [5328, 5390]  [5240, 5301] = 1.05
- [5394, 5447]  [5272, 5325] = 0.98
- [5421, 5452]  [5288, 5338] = 0.93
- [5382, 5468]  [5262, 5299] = 1.09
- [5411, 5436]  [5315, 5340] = 0.98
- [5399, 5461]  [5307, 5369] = 0.98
